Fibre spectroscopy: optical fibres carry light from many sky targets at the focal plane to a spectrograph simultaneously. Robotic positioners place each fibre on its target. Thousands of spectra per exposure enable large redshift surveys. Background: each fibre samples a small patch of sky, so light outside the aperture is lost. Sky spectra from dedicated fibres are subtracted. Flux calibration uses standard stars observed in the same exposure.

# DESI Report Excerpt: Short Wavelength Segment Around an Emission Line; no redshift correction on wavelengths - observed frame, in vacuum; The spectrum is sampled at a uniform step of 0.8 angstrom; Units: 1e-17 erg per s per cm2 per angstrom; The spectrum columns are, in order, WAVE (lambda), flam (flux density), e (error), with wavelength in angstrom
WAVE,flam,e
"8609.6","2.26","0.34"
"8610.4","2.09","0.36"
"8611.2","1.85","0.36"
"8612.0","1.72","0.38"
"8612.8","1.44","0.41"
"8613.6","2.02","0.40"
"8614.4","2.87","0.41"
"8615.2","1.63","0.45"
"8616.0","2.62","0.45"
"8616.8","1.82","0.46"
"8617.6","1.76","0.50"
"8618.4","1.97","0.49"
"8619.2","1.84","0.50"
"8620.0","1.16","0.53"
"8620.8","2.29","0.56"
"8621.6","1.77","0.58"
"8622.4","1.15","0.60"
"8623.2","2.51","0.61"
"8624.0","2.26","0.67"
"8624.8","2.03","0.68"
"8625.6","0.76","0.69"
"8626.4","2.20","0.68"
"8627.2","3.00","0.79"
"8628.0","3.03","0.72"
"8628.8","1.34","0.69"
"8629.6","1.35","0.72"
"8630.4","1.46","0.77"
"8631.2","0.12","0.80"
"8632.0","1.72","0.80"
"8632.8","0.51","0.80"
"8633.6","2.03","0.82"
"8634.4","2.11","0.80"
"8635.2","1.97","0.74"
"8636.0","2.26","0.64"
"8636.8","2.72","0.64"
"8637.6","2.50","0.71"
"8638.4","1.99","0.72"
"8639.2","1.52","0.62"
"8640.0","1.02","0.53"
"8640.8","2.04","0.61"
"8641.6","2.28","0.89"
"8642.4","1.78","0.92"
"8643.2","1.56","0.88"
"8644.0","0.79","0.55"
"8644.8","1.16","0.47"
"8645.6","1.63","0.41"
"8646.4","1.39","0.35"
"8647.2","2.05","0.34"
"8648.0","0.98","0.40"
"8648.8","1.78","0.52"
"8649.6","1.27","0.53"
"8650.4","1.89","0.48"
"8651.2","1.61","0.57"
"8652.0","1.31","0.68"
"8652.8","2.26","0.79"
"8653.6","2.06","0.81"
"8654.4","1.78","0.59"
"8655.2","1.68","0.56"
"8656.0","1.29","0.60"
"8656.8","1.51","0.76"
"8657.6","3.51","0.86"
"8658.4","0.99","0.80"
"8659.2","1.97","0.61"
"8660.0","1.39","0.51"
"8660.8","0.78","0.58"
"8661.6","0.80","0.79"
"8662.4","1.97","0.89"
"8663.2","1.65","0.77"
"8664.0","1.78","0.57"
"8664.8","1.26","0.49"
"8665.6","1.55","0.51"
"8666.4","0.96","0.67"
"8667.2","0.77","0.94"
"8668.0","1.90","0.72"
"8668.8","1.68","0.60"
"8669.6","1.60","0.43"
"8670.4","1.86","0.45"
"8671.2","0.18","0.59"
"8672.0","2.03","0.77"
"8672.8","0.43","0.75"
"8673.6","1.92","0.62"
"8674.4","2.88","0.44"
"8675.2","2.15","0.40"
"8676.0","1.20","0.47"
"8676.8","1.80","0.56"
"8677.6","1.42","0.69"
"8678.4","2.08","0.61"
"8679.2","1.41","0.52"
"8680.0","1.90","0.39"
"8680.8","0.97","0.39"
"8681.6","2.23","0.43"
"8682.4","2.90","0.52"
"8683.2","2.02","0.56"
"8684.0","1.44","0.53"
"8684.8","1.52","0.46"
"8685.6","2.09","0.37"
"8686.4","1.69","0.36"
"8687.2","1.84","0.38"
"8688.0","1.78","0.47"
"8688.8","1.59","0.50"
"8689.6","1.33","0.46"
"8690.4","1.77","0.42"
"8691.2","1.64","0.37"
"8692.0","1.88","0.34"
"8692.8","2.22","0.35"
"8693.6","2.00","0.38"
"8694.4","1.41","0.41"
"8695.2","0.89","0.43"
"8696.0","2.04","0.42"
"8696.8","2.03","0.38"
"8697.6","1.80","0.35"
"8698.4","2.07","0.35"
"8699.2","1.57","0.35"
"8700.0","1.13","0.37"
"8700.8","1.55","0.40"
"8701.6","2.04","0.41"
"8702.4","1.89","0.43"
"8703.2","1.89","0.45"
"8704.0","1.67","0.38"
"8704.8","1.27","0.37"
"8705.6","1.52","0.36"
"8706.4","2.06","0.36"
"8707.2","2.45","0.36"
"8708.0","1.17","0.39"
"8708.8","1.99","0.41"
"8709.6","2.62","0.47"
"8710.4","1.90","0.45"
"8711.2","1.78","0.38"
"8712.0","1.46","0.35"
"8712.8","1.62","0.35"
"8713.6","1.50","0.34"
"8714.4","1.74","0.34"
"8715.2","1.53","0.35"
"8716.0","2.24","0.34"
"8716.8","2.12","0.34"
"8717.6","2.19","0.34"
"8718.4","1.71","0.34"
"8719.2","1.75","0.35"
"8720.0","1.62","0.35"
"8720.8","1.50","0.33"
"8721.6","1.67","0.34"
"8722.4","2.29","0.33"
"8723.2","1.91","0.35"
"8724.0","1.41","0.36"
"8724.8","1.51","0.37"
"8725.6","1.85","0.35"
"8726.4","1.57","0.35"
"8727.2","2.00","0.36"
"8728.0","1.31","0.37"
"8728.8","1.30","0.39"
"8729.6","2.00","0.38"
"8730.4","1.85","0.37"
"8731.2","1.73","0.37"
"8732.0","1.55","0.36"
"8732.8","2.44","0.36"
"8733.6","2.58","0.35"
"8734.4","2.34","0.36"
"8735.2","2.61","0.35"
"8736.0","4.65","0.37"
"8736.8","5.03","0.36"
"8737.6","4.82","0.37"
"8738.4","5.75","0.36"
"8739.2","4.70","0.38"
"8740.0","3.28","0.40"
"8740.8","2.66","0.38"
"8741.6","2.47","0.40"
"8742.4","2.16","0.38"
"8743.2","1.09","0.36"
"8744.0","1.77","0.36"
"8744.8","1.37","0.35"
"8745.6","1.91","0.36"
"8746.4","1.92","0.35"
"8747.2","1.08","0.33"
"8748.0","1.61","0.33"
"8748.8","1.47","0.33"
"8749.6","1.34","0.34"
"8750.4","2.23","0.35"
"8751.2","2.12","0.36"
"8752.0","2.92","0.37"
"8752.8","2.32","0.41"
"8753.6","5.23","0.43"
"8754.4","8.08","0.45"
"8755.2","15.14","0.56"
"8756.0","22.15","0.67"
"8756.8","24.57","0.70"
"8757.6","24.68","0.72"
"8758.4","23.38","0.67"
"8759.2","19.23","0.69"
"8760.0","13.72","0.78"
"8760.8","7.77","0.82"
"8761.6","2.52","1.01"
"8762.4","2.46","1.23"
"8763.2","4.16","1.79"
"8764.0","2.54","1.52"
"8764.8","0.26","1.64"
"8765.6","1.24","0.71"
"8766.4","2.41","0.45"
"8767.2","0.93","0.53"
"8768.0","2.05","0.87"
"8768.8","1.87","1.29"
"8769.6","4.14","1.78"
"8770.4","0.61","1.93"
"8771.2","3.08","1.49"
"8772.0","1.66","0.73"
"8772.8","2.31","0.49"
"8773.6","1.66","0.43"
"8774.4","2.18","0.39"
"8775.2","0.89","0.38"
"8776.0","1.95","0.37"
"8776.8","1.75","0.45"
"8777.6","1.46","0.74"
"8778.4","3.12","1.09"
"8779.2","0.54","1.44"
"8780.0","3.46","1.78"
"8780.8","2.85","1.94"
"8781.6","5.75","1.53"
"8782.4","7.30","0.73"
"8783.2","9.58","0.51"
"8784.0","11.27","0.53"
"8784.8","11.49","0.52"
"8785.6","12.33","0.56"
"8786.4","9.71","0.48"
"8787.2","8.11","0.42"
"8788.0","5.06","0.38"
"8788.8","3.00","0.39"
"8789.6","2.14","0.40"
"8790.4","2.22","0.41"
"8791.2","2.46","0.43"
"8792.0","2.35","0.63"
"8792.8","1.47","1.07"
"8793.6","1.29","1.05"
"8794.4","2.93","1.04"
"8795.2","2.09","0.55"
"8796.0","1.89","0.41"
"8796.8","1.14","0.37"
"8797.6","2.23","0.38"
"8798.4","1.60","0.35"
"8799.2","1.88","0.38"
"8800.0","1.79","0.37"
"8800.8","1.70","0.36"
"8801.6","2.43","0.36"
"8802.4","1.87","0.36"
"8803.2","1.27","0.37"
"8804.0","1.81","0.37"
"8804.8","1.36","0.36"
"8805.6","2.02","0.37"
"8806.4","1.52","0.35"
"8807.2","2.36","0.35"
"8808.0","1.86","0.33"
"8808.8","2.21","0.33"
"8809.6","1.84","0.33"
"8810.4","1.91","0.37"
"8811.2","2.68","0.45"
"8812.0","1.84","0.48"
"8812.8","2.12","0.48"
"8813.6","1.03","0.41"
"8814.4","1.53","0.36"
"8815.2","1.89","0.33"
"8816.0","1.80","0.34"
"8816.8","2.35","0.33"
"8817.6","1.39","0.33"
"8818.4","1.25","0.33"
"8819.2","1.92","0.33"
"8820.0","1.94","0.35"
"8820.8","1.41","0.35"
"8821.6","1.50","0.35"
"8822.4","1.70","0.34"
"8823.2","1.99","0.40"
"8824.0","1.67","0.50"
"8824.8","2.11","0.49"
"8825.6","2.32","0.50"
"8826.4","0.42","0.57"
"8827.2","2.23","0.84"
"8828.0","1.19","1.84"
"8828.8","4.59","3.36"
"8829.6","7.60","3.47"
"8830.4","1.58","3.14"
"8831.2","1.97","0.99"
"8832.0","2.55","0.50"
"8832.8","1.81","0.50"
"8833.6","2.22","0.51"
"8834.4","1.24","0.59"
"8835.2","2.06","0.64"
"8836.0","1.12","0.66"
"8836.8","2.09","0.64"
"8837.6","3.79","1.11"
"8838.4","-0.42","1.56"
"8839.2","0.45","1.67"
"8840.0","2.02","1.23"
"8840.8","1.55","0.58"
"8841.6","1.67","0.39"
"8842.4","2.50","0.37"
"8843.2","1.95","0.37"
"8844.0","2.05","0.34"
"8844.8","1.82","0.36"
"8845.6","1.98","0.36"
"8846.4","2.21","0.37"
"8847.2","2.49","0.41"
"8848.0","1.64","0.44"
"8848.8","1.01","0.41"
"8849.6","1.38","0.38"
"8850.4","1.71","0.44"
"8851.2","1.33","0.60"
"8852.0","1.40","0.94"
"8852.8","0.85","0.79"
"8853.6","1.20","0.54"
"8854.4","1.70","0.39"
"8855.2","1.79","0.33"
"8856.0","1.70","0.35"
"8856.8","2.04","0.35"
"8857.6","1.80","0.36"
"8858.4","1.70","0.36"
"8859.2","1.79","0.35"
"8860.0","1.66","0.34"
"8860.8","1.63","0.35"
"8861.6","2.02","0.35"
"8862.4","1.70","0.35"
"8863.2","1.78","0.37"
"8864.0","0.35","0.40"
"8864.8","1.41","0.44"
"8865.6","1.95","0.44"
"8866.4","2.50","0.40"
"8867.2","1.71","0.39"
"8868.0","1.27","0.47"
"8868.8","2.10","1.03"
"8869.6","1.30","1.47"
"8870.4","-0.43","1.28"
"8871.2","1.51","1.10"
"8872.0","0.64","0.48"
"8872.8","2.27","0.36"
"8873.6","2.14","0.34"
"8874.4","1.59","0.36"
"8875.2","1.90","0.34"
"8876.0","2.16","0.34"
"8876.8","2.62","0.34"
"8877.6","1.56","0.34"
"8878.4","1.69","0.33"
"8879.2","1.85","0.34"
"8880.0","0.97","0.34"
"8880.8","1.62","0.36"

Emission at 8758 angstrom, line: Halpha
